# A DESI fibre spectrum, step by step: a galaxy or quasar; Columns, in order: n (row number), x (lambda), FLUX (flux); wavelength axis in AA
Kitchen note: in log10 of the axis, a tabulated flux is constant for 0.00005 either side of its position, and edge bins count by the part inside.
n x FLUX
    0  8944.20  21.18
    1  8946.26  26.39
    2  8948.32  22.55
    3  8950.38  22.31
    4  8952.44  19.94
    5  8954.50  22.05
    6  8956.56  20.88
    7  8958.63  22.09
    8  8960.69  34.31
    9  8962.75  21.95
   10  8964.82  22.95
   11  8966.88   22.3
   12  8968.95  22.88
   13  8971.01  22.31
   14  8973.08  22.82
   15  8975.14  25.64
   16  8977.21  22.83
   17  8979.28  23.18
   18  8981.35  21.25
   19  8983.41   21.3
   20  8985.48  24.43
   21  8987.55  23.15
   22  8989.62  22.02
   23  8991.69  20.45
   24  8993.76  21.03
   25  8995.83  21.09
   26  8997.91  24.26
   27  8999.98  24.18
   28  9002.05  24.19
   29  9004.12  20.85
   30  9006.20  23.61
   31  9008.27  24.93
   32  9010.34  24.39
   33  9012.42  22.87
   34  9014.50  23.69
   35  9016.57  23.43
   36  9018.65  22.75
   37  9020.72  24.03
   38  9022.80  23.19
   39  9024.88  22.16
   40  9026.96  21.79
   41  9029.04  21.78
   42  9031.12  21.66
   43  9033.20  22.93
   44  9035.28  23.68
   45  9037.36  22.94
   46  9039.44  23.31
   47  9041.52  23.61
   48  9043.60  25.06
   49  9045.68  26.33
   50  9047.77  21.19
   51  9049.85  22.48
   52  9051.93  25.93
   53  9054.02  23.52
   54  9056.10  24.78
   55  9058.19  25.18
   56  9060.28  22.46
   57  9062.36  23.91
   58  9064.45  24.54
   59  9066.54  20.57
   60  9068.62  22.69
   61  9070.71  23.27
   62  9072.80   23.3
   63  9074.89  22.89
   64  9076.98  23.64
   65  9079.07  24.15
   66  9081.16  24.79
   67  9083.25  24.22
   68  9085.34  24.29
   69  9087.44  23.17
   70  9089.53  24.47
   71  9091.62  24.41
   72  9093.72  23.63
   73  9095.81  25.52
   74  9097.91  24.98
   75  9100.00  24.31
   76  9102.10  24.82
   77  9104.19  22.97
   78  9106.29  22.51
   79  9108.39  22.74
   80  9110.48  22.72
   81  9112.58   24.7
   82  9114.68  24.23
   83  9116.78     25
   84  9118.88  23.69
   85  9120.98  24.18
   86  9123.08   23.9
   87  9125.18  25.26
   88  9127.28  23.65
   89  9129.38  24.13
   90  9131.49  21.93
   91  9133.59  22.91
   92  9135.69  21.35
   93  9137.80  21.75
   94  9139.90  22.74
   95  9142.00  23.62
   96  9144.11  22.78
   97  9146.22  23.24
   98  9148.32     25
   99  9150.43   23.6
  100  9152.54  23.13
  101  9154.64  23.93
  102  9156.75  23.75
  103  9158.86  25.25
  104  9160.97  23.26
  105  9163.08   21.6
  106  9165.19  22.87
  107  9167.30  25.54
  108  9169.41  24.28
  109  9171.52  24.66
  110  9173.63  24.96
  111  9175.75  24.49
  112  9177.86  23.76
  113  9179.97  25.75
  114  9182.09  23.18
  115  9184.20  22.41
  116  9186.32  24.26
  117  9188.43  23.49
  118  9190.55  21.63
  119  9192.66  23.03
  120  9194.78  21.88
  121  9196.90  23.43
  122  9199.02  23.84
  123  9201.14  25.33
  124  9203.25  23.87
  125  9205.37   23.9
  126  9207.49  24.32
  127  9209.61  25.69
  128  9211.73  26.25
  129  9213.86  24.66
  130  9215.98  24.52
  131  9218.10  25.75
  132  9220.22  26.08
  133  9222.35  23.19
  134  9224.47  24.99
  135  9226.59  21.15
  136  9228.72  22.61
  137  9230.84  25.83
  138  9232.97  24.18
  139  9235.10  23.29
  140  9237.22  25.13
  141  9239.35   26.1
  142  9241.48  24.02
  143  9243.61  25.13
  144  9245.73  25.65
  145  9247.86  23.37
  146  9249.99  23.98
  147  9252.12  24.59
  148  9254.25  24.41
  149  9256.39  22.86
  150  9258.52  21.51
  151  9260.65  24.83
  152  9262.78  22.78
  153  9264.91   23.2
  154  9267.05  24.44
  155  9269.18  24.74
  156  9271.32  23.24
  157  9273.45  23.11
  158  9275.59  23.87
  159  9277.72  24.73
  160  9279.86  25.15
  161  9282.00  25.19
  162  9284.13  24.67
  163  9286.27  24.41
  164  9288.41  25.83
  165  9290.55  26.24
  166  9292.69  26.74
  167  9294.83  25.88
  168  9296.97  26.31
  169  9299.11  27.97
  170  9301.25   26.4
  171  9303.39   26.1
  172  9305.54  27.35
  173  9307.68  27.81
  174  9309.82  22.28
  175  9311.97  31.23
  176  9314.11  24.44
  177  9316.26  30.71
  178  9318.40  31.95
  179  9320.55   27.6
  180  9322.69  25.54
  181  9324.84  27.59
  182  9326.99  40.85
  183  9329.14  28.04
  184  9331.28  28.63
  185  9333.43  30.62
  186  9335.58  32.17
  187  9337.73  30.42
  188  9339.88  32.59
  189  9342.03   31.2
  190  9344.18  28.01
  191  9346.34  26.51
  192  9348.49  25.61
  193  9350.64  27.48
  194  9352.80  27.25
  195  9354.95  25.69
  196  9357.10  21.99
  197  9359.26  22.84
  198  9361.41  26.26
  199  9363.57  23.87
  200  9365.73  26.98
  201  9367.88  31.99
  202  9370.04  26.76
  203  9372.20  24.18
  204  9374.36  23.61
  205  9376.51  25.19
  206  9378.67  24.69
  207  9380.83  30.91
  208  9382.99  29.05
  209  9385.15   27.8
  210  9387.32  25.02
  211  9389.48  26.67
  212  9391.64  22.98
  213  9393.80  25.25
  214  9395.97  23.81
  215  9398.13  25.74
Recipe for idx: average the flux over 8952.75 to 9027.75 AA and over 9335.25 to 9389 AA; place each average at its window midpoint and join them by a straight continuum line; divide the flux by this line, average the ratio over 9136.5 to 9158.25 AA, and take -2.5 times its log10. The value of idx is 0.062 mag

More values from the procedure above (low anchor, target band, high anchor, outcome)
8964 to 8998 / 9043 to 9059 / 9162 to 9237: -0.06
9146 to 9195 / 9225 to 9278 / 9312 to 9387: 0.07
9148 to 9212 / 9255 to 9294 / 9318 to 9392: 0.07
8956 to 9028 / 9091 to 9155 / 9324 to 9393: 0.05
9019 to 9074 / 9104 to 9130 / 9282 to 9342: 0.03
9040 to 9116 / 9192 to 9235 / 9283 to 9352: 0.09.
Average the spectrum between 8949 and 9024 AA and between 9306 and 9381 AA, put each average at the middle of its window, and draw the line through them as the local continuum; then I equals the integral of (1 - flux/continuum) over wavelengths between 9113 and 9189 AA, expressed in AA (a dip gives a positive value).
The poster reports 4.5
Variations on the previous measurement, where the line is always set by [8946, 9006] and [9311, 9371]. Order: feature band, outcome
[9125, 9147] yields 2.1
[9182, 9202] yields 2.2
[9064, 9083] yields 0.8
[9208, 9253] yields 3.6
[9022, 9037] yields 0.8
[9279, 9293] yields 1.1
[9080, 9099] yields 0.2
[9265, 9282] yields 2.0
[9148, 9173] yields 1.7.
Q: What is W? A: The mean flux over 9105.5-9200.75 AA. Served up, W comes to 23.6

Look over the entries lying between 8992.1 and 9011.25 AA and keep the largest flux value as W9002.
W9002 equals 24.93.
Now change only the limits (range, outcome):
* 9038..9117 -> 26.33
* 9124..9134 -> 25.26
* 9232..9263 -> 26.1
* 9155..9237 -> 26.25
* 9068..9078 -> 23.64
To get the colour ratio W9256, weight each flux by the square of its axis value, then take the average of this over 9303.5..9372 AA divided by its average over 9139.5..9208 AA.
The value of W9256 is 1.22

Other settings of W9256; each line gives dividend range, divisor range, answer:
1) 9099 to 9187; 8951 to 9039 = 1.07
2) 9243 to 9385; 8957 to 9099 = 1.20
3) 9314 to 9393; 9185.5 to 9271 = 1.18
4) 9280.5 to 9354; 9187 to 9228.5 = 1.19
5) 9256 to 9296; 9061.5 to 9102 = 1.07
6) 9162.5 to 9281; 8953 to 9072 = 1.09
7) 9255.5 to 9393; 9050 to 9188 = 1.17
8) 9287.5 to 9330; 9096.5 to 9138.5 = 1.23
